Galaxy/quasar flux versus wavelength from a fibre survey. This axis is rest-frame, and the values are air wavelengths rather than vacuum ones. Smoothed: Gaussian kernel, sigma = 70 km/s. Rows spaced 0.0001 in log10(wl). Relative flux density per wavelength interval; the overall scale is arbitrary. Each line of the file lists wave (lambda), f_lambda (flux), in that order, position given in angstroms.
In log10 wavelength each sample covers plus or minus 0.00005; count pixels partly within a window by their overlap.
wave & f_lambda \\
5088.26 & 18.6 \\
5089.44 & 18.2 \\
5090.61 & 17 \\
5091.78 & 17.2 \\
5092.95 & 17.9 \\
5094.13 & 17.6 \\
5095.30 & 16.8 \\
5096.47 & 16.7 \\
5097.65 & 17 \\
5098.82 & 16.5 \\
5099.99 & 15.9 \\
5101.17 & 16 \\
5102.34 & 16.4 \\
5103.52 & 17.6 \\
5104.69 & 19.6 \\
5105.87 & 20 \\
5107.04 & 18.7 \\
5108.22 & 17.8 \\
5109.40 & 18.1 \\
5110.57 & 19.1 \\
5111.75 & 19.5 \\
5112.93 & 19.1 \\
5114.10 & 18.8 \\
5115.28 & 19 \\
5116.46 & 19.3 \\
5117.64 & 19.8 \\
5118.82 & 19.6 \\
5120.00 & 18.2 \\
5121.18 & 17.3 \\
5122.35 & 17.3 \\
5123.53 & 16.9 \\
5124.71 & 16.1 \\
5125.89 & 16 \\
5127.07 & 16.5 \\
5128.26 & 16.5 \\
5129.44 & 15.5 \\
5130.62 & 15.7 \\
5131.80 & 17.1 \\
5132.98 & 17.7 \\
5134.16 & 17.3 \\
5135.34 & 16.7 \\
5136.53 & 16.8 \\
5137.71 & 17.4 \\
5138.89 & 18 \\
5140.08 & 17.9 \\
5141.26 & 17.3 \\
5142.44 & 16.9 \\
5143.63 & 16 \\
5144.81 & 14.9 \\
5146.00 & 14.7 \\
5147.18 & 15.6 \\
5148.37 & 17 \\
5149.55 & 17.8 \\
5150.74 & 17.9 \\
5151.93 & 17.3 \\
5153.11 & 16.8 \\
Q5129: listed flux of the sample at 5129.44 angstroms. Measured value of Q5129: 15.5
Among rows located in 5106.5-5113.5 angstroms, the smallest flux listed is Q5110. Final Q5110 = 17.8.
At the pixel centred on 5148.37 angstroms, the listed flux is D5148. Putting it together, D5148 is 17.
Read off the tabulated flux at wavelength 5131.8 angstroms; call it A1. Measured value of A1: 17.1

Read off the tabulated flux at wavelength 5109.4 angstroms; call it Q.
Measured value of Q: 18.1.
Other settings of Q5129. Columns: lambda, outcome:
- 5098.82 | 16.5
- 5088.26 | 18.6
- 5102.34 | 16.4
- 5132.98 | 17.7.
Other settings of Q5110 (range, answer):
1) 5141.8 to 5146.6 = 14.7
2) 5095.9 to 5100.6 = 15.9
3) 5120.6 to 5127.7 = 16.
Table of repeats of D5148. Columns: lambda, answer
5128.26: 16.5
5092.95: 17.9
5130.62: 15.7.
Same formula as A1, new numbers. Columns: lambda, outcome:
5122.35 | 17.3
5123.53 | 16.9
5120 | 18.2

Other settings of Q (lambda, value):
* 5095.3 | 16.8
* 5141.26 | 17.3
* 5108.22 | 17.8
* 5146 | 14.7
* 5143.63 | 16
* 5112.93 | 19.1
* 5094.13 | 17.6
